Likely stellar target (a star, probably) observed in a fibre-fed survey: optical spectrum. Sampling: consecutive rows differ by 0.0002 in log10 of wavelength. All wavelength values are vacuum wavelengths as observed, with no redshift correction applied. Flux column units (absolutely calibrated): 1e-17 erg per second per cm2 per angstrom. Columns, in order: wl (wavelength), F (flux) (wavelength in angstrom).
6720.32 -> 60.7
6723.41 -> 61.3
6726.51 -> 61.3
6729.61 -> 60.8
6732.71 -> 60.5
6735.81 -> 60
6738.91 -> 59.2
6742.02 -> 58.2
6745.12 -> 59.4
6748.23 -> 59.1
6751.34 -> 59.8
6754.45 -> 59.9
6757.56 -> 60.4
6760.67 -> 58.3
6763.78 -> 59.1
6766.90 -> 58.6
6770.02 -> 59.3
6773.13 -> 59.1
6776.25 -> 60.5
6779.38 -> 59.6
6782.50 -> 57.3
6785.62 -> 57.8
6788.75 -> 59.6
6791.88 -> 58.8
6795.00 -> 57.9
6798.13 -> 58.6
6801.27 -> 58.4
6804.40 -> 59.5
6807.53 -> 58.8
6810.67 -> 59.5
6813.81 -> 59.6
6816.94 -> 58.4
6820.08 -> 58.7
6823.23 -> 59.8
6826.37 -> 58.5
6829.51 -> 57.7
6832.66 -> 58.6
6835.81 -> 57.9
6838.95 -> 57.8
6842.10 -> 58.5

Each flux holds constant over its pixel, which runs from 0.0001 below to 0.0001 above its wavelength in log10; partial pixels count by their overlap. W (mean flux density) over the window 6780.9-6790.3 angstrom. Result 58.3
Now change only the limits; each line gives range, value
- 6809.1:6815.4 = 59.6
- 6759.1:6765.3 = 58.8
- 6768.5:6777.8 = 59.7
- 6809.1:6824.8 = 59.2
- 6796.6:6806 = 58.8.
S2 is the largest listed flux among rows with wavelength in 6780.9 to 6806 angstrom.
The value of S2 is 59.6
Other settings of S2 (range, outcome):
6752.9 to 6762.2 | 60.4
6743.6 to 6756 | 59.9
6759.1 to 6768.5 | 59.1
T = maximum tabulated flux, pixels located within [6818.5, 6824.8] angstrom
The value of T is 59.8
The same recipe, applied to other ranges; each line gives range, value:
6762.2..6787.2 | 60.5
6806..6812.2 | 59.5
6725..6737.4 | 61.3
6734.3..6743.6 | 60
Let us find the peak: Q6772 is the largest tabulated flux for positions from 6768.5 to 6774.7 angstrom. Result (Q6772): 59.3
